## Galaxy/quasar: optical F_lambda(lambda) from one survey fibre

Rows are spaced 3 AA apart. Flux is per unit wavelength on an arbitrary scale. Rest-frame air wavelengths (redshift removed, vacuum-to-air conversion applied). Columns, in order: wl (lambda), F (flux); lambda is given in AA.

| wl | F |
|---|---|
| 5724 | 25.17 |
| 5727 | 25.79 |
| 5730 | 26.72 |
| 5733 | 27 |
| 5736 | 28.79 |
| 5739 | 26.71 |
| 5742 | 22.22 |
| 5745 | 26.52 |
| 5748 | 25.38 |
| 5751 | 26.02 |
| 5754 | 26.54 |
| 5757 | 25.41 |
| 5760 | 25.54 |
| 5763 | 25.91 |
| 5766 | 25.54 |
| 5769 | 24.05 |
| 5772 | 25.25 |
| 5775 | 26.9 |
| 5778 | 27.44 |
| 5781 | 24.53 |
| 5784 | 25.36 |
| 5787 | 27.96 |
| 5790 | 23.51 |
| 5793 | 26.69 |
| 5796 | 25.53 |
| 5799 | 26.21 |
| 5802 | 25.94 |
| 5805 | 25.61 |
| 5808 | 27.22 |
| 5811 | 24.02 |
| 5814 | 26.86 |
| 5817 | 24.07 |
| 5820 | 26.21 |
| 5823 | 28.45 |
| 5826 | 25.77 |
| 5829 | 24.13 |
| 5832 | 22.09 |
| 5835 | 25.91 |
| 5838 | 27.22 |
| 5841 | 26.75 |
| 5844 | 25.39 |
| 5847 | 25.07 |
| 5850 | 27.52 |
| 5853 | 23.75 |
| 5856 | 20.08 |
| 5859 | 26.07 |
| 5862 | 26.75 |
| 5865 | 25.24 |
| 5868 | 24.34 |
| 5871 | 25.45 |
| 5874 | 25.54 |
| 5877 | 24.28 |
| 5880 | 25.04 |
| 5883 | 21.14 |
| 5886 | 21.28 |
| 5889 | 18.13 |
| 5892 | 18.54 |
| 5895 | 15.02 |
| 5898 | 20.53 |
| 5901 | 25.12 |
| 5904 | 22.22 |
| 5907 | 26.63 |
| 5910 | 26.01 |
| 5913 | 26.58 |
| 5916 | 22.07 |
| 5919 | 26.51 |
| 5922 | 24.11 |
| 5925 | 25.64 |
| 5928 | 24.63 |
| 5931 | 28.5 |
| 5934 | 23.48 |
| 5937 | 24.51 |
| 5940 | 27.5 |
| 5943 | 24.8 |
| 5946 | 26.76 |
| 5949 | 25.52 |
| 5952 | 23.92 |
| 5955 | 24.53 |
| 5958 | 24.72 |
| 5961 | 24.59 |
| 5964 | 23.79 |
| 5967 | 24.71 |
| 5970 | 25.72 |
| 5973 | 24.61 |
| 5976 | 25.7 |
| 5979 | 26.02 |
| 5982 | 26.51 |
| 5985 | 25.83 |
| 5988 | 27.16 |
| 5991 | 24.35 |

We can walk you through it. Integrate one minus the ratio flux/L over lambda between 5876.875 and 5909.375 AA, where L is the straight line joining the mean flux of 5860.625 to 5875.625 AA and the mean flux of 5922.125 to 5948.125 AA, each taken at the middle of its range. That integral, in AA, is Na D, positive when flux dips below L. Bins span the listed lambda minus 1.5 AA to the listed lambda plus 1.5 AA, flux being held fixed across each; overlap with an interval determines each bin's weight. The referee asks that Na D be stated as 4.94 AA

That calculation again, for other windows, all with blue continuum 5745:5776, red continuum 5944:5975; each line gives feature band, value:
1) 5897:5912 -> 0.48 AA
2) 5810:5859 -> 0.28 AA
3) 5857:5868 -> -0.11 AA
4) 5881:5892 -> 2.19 AA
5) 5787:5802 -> -0.14 AA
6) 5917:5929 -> -0.04 AA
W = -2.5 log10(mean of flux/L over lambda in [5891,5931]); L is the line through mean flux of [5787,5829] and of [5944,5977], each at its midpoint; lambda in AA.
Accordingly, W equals 0.07 mag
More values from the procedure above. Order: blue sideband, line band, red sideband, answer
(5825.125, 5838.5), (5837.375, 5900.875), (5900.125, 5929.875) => 0.064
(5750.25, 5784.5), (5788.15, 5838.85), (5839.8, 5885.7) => -0.016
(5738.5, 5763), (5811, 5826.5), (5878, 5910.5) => -0.104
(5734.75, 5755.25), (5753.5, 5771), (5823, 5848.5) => 0.019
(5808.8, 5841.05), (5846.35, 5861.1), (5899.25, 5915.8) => 0.035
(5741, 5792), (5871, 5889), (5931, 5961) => 0.098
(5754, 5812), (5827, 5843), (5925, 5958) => 0.017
